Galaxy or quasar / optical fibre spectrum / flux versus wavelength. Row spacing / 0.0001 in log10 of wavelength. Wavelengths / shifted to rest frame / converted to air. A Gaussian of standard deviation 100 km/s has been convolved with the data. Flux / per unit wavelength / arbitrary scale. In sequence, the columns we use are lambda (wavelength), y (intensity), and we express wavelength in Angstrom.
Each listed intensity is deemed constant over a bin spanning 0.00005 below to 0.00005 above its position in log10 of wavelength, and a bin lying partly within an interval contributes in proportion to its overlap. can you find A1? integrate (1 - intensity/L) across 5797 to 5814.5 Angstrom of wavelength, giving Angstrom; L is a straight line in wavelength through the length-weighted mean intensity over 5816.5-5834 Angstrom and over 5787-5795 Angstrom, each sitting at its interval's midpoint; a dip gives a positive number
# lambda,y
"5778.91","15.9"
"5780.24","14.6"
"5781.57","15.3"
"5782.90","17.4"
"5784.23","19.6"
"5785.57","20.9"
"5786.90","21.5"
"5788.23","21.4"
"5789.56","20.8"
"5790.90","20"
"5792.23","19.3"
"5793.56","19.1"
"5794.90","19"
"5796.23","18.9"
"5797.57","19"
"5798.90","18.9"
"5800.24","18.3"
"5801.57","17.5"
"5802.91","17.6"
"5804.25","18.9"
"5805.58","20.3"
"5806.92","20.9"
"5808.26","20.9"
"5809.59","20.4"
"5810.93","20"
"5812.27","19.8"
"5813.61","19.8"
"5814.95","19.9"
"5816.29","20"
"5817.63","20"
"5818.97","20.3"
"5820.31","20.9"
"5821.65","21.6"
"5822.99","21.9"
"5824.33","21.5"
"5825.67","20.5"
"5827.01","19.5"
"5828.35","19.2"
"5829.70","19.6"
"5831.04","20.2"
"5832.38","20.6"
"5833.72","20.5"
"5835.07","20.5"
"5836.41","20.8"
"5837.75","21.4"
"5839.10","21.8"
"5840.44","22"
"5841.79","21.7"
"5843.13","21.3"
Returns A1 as 0.7 Angstrom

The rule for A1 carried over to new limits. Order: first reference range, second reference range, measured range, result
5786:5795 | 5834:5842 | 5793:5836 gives 1.86 Angstrom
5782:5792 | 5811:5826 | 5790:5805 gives 1.05 Angstrom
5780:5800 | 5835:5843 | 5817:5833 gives 0.23 Angstrom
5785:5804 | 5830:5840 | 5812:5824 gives -0.16 Angstrom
